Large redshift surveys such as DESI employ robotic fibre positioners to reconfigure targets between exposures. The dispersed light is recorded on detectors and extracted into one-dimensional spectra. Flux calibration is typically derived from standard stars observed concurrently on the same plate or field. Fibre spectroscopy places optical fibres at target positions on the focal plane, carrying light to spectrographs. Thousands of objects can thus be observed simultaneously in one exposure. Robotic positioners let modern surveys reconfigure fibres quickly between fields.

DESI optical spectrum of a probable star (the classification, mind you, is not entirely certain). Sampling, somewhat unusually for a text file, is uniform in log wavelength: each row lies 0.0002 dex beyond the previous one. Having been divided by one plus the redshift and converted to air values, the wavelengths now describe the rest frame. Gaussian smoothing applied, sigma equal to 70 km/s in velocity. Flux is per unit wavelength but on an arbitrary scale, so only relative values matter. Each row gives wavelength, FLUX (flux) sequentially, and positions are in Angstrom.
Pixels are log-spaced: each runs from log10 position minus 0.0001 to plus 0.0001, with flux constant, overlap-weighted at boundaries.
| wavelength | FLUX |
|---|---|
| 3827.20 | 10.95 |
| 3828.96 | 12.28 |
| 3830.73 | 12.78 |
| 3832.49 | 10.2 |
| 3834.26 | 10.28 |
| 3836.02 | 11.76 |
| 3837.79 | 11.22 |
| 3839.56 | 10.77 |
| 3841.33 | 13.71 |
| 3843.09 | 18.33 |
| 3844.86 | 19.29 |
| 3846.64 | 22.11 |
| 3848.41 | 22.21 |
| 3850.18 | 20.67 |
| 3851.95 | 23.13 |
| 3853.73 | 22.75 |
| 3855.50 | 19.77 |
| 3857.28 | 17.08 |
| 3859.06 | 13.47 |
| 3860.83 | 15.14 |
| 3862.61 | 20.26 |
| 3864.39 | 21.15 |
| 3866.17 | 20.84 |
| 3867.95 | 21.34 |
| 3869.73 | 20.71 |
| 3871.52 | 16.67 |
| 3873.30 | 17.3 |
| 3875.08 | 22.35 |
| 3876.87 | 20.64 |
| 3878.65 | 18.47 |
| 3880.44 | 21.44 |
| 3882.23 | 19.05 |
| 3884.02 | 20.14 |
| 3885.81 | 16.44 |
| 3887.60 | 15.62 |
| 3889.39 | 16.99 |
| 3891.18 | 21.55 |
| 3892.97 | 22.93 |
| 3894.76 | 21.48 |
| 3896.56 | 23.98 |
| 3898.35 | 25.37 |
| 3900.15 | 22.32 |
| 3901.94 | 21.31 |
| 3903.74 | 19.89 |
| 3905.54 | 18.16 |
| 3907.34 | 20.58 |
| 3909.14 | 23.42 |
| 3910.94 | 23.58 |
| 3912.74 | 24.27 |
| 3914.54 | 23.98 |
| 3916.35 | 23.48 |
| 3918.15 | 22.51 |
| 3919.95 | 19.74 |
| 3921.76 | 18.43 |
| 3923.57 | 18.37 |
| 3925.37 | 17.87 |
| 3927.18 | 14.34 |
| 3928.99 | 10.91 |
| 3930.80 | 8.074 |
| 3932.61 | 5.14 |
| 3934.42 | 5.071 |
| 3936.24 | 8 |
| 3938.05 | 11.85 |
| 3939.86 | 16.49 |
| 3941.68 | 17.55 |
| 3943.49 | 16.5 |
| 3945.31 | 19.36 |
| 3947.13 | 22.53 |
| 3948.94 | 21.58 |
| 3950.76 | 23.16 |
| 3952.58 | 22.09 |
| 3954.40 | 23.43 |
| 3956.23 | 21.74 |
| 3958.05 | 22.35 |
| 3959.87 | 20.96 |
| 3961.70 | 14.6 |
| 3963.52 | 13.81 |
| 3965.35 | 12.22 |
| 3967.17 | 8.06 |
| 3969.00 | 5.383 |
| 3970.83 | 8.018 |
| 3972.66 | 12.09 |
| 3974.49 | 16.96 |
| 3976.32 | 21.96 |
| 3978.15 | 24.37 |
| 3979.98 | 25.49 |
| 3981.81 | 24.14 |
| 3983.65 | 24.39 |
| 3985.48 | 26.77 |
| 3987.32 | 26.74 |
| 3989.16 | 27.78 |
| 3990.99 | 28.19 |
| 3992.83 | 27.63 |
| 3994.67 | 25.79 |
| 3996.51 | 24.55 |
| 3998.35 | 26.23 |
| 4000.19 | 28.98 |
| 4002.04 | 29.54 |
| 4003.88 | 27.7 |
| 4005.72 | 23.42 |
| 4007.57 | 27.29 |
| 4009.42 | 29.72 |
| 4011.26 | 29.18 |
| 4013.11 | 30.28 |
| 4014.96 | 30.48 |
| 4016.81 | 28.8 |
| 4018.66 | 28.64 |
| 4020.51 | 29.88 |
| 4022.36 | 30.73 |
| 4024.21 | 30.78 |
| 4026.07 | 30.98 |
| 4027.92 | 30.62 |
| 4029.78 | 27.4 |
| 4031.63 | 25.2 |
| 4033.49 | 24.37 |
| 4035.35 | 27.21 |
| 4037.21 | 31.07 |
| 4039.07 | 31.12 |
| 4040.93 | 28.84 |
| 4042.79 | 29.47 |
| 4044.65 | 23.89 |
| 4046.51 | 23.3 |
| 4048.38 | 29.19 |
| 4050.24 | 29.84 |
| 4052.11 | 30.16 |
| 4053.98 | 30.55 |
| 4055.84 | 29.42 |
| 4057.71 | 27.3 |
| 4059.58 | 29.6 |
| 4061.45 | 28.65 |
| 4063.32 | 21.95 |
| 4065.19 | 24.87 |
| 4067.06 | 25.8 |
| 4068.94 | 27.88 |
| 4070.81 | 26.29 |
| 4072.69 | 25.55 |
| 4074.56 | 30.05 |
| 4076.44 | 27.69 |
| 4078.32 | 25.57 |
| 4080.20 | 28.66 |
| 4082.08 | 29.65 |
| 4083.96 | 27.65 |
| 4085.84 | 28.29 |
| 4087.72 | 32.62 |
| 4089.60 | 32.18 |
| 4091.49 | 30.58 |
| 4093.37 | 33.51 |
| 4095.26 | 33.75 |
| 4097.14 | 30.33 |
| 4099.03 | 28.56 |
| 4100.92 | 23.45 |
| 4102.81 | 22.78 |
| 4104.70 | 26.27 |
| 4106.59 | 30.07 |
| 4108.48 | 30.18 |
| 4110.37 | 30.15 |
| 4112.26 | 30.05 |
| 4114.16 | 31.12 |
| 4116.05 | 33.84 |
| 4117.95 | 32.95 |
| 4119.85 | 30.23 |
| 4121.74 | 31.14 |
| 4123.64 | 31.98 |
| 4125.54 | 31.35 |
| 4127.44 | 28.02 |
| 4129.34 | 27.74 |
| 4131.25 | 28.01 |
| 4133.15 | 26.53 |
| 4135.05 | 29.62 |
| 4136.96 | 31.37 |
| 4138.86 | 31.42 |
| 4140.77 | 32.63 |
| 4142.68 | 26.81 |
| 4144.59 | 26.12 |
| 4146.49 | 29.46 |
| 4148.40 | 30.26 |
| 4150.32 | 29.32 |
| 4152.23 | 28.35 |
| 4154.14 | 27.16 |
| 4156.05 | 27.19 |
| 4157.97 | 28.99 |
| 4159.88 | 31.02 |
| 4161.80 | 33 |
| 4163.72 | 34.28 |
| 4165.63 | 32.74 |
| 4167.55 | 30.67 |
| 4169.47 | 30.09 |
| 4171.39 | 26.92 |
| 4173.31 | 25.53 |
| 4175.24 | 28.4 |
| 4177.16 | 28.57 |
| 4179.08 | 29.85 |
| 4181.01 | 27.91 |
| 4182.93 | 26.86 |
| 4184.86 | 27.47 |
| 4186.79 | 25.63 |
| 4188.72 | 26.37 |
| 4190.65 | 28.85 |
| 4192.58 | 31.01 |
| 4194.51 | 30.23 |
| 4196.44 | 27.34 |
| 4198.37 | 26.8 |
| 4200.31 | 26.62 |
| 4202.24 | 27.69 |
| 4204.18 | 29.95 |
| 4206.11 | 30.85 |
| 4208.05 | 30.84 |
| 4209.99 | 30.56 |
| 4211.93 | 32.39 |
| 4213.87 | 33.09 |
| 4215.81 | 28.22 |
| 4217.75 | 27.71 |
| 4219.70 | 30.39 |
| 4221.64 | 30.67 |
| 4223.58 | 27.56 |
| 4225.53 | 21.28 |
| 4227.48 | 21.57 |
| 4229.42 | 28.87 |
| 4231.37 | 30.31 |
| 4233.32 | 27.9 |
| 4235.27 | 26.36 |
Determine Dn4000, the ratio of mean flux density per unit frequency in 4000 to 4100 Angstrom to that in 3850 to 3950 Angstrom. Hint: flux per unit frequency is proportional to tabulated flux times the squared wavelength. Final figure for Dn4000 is 1.65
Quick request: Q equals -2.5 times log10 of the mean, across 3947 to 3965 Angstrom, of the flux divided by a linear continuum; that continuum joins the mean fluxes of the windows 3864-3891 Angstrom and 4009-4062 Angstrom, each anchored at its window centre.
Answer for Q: 0.18 mag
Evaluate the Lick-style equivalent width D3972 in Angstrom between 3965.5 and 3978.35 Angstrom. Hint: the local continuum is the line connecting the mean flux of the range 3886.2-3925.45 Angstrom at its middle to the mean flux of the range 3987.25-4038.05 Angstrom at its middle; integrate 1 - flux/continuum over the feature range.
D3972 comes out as 6.3 Angstrom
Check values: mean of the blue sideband 21.2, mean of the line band 13.2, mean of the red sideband 28.2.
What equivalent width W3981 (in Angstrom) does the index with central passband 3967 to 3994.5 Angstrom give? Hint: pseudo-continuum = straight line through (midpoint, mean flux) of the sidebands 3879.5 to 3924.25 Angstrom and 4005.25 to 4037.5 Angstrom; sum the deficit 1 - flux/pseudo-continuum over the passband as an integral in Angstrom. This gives 5.5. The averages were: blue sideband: 21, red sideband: 28.7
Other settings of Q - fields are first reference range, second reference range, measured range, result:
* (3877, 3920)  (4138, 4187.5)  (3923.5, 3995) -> 0.27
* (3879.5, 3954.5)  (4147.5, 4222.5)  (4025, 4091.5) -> -0.16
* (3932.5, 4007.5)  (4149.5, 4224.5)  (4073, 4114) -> -0.16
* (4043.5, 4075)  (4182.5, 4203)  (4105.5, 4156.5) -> -0.08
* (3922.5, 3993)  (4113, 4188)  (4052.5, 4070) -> -0.14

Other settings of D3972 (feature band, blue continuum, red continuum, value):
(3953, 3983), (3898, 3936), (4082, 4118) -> 5.63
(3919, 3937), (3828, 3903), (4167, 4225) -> 6.80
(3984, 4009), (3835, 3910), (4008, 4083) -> -1.21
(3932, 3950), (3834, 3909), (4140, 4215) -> 5.74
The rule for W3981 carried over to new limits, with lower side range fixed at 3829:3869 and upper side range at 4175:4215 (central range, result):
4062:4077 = -1.0 Angstrom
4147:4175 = -1.9 Angstrom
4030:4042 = -2.3 Angstrom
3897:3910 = -1.8 Angstrom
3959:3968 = 3.0 Angstrom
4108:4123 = -2.9 Angstrom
